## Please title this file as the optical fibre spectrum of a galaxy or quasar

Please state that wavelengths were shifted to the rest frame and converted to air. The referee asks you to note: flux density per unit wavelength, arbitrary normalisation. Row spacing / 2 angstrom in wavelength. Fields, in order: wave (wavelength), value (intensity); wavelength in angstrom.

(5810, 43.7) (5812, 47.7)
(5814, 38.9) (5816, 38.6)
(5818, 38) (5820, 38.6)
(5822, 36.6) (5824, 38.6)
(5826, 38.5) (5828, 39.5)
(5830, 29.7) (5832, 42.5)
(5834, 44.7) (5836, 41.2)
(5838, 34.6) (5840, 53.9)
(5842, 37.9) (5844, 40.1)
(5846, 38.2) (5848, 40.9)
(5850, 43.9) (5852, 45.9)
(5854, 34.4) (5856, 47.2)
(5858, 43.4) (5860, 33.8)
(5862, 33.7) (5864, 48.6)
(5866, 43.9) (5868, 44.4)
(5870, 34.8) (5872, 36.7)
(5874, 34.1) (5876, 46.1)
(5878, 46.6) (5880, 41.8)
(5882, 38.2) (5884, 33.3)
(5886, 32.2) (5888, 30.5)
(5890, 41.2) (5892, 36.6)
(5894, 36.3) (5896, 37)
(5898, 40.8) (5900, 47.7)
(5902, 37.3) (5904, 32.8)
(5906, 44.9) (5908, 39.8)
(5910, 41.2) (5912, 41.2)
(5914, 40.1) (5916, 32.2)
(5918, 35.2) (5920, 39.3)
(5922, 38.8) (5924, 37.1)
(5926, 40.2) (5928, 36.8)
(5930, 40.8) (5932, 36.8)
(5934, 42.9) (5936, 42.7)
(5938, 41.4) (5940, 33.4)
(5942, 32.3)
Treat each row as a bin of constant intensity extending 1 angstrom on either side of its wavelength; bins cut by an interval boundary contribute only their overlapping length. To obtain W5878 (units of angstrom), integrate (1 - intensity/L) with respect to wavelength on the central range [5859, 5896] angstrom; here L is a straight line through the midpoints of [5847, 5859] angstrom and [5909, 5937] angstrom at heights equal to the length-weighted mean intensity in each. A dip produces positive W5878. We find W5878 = 2.6 angstrom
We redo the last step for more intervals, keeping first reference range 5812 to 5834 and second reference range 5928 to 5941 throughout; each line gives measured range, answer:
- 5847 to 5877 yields -1.41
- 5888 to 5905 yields 0.42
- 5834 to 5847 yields -0.82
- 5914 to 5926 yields 0.68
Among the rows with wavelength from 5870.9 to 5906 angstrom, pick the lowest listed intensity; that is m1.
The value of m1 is 30.5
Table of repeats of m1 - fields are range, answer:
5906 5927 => 32.2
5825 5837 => 29.7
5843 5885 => 33.3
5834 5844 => 34.6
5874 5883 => 34.1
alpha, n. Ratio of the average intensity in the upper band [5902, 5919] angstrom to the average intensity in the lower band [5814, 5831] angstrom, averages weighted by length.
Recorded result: 1.03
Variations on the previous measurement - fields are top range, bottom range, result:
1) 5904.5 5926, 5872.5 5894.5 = 1.03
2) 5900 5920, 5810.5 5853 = 0.96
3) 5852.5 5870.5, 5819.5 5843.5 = 1.03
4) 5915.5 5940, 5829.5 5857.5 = 0.93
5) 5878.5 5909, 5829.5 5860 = 0.93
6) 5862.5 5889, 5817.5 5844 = 0.99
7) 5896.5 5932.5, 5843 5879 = 0.95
